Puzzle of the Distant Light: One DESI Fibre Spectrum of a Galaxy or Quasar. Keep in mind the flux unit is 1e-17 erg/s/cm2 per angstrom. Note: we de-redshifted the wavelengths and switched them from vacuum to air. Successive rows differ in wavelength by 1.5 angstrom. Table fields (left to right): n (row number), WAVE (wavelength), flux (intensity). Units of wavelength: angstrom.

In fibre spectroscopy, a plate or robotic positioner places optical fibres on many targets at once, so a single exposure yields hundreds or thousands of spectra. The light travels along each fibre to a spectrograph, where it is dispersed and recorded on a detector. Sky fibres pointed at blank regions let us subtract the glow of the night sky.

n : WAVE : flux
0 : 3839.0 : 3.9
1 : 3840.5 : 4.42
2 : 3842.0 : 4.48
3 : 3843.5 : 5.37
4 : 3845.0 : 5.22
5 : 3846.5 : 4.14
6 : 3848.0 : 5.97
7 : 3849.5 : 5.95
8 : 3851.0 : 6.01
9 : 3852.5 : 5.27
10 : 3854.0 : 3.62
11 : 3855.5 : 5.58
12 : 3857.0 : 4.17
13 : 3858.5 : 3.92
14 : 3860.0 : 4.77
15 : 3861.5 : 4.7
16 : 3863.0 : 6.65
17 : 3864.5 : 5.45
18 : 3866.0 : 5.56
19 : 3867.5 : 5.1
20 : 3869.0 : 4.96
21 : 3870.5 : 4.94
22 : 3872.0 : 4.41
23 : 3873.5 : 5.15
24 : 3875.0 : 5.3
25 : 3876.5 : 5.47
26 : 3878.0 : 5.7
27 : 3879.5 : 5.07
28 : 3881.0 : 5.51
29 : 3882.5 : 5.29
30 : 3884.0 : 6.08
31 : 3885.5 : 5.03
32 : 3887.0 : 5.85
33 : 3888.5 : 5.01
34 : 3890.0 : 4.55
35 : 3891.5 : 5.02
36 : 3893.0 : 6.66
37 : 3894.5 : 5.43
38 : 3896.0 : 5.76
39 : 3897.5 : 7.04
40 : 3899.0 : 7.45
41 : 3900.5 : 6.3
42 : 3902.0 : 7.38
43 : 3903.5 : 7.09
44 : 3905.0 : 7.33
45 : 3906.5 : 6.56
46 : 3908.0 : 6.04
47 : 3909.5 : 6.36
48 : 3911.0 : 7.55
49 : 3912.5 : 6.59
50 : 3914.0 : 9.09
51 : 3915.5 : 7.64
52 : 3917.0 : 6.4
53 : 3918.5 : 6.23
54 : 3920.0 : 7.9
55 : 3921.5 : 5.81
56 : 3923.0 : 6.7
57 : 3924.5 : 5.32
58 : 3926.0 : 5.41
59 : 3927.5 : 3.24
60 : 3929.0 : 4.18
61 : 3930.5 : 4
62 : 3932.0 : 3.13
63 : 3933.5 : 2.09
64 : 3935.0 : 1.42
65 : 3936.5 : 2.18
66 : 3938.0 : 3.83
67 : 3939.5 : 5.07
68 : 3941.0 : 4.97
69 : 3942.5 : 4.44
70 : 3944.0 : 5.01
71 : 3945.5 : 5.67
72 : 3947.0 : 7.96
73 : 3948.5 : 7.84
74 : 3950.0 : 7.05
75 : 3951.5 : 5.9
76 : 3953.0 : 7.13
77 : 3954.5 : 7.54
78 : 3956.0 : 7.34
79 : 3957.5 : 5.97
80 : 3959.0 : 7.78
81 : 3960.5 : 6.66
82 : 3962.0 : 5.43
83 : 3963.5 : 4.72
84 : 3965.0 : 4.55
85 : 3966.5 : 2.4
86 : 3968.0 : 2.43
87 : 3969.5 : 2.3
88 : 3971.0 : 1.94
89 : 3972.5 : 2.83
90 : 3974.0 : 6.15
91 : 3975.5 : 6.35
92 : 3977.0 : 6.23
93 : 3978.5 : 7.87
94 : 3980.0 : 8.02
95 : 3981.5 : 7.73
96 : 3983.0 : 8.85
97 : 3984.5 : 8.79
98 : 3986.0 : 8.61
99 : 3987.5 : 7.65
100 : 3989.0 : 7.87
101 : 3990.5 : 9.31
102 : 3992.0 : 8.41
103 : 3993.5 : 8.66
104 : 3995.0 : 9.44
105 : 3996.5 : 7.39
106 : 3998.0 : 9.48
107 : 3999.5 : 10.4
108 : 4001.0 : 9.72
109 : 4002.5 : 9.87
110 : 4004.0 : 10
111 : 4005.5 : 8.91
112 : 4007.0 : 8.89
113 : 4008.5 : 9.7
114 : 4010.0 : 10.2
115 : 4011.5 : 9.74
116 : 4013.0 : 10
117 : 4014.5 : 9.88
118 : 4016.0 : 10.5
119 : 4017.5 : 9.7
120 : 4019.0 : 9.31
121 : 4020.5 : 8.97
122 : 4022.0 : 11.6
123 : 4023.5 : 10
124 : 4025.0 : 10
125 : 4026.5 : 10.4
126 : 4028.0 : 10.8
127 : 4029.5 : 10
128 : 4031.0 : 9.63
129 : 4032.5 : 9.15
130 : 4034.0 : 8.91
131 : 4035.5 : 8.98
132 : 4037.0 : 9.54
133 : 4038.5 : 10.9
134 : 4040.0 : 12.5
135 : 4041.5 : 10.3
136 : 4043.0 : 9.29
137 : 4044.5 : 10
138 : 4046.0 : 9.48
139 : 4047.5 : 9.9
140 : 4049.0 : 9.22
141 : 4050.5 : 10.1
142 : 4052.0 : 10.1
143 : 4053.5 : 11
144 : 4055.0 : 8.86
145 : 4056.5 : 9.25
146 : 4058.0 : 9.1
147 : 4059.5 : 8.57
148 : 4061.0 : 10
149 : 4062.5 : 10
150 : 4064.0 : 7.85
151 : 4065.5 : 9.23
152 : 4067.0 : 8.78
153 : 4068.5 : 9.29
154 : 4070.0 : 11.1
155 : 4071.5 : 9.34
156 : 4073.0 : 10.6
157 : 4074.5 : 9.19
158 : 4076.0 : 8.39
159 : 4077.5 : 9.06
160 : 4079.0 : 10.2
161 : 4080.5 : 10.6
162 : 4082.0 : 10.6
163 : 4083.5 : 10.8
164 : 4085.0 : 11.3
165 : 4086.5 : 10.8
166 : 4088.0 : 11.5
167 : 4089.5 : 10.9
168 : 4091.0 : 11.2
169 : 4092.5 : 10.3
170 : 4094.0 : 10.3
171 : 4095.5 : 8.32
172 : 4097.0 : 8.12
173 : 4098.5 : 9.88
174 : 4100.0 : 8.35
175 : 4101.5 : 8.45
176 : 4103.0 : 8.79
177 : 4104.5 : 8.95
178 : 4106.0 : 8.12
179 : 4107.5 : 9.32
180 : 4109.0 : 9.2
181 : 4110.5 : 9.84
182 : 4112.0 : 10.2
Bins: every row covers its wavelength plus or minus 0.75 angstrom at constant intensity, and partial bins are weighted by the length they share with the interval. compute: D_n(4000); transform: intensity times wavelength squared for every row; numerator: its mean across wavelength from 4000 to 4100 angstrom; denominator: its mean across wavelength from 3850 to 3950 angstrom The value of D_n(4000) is 1.93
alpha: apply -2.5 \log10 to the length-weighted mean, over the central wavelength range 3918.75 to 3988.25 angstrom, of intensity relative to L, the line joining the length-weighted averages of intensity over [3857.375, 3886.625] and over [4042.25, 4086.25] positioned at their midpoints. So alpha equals 0.277 mag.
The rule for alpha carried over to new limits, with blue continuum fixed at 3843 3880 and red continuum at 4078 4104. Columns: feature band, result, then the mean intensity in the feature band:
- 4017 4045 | -0.15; 10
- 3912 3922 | -0.13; 7.14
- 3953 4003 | 0.11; 6.92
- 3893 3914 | -0.13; 6.77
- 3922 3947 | 0.48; 4.3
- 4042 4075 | -0.03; 9.57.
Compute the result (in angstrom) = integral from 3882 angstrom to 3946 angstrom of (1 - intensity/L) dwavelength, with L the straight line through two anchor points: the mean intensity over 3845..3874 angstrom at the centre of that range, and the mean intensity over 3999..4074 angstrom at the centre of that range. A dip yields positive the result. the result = 8.4 angstrom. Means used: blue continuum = 5.07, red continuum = 9.79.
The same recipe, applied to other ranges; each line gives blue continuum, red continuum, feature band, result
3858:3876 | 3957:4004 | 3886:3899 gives -0.6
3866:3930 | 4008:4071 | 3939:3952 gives 2.2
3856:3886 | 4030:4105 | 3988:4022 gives -4.6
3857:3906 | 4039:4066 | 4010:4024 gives -1.8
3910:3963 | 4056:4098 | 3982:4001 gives -3.7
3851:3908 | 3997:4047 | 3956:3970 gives 5.5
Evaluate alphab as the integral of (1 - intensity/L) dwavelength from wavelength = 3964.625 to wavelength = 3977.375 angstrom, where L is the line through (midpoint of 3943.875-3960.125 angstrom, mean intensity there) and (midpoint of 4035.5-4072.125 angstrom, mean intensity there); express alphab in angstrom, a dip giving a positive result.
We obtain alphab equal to 6.2 angstrom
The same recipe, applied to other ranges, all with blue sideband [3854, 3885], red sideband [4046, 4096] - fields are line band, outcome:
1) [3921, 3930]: 1.94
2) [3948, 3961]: 0.23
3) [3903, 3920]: -2.48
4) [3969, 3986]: 3.21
